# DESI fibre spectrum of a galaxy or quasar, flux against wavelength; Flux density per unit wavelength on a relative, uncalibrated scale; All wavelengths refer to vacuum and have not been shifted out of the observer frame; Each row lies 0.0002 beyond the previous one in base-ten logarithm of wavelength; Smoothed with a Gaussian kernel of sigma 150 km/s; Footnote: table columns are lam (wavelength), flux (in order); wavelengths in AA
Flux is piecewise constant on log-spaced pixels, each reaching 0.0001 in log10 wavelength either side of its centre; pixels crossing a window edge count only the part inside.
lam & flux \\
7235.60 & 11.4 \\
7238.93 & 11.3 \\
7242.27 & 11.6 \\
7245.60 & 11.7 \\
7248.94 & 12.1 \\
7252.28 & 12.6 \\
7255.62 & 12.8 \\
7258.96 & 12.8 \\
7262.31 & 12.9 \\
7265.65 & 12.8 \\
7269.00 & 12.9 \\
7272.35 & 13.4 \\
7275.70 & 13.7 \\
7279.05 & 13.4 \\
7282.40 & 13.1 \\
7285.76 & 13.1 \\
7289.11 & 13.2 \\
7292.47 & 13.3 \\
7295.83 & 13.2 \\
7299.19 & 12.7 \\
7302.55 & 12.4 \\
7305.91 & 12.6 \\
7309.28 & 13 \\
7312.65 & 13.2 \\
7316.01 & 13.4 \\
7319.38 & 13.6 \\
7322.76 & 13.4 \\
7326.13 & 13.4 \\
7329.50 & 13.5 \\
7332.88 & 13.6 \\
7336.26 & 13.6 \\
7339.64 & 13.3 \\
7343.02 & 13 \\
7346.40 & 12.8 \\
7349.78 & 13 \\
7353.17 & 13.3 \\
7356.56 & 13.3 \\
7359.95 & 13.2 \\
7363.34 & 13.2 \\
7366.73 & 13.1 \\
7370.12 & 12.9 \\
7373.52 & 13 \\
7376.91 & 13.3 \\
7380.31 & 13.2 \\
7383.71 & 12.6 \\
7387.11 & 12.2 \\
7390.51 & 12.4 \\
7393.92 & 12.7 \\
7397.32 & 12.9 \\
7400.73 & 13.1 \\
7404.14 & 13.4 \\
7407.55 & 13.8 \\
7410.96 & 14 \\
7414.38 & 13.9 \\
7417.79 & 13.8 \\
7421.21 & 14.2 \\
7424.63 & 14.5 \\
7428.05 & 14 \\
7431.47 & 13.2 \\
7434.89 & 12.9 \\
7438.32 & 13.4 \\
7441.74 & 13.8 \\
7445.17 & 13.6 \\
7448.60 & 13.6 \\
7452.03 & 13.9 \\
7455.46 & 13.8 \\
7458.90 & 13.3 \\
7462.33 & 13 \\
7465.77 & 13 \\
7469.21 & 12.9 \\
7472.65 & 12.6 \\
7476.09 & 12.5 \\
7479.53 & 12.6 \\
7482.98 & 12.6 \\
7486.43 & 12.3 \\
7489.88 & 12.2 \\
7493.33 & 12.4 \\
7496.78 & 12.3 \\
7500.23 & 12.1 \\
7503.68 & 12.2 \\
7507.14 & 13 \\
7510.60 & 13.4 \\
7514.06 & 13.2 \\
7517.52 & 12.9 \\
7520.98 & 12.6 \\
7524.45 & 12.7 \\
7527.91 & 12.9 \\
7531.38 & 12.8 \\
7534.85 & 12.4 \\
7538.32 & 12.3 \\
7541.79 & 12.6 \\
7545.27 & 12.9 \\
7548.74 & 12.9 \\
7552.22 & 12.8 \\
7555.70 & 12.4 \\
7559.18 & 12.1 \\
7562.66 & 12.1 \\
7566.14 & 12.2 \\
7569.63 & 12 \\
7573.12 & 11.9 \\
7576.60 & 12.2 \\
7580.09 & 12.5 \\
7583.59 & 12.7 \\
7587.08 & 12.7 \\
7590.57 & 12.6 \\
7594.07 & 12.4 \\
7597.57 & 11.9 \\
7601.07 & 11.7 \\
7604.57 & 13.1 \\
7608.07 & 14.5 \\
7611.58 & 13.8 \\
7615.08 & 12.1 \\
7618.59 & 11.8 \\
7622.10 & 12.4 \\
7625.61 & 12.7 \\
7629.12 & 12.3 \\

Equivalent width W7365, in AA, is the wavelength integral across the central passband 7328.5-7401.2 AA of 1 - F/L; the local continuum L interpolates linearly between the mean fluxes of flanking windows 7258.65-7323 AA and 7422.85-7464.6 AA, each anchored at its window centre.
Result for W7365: 1.5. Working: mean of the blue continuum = 13.1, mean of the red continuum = 13.6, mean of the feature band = 13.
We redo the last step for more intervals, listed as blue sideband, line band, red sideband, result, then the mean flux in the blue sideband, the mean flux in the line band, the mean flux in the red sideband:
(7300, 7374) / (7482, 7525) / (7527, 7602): 0.0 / 13.2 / 12.6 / 12.4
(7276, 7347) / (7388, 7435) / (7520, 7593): -2.1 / 13.2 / 13.5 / 12.5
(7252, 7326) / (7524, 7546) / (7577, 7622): 0.1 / 13.1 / 12.6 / 12.6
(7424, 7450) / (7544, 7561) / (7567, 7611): 0.2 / 13.6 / 12.6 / 12.5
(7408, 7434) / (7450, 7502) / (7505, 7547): 2.2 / 13.9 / 12.8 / 12.8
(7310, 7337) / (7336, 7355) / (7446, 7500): 0.3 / 13.4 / 13.1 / 12.9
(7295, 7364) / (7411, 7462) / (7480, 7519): -3.5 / 13.2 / 13.7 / 12.6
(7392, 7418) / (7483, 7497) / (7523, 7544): 0.6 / 13.4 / 12.3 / 12.6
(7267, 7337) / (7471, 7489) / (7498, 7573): 0.3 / 13.2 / 12.5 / 12.6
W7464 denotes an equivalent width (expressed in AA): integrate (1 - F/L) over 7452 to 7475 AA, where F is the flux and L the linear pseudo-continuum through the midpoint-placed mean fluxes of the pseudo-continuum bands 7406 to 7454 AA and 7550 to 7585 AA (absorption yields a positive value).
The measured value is 0.4 AA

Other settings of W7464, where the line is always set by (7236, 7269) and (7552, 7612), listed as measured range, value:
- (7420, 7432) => -1.59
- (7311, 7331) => -1.76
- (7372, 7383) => -0.67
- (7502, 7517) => -0.60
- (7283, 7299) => -1.09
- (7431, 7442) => -0.77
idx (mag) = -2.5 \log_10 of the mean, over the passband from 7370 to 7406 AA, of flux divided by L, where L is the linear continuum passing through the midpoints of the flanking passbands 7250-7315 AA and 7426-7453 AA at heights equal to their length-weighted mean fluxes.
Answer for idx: 0.040 mag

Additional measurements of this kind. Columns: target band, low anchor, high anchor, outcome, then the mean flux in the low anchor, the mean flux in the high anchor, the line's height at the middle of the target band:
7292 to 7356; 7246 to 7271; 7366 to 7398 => -0.04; 12.7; 12.8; 12.7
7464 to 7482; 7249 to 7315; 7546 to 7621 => 0.00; 13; 12.5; 12.7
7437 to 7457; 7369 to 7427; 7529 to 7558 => -0.05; 13.3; 12.6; 13.1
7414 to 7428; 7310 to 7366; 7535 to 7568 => -0.09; 13.3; 12.5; 13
